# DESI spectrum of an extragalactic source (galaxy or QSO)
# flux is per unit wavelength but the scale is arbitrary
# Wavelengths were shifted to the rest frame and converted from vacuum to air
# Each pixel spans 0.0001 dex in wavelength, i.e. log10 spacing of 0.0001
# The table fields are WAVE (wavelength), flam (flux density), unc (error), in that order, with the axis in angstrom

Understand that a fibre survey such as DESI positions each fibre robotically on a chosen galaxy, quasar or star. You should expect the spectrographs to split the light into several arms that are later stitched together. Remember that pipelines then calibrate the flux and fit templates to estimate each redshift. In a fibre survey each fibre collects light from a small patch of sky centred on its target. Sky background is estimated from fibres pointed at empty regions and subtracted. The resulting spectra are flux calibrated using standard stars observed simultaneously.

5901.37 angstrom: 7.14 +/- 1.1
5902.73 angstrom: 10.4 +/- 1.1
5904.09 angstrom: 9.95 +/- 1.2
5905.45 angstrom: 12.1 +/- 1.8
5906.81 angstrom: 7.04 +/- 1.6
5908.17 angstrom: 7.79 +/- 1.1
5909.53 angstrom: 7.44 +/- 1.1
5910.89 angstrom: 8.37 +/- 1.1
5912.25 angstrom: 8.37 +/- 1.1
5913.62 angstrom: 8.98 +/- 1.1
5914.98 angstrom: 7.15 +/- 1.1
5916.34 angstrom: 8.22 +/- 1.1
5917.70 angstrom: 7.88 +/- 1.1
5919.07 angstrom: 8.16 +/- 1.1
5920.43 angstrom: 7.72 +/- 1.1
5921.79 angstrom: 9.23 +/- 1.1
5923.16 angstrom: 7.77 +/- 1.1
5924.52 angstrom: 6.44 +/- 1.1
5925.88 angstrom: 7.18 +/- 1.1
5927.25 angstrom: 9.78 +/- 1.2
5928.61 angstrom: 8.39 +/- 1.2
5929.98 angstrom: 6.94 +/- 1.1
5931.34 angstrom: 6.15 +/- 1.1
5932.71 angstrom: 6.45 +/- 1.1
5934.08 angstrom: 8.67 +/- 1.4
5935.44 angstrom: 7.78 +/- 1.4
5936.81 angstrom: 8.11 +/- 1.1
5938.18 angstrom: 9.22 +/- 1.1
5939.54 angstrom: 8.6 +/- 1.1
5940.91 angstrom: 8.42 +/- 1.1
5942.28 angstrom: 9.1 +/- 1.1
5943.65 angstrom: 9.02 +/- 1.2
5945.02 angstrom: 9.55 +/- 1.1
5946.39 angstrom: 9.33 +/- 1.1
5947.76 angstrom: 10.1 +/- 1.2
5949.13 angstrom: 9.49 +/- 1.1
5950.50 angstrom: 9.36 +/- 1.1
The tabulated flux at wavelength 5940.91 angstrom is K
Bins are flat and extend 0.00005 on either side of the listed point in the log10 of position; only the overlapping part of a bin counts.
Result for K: 8.42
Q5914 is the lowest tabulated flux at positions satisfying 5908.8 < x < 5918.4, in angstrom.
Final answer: 7.15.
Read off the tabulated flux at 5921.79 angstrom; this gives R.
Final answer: 9.23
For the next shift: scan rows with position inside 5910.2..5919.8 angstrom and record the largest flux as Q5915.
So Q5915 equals 8.98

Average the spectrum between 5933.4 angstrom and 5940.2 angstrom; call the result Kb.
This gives 8.49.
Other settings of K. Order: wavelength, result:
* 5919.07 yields 8.16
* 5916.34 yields 8.22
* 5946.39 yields 9.33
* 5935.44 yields 7.78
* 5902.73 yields 10.4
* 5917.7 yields 7.88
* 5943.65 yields 9.02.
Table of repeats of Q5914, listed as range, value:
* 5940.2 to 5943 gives 8.42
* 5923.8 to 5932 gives 6.15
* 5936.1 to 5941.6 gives 8.11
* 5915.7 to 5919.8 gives 7.88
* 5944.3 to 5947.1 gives 9.33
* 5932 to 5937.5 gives 6.45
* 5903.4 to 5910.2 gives 7.04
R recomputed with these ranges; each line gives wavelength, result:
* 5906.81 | 7.04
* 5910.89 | 8.37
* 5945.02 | 9.55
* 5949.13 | 9.49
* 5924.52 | 6.44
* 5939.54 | 8.6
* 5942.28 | 9.1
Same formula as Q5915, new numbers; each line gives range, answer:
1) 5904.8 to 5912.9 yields 12.1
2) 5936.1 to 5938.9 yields 9.22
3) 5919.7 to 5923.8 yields 9.23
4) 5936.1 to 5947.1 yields 9.55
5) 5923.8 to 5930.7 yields 9.78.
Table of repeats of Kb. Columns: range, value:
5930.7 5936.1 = 7.27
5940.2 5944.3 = 8.83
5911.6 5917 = 8.17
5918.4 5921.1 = 7.95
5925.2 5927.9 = 8.45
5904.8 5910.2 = 8.58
